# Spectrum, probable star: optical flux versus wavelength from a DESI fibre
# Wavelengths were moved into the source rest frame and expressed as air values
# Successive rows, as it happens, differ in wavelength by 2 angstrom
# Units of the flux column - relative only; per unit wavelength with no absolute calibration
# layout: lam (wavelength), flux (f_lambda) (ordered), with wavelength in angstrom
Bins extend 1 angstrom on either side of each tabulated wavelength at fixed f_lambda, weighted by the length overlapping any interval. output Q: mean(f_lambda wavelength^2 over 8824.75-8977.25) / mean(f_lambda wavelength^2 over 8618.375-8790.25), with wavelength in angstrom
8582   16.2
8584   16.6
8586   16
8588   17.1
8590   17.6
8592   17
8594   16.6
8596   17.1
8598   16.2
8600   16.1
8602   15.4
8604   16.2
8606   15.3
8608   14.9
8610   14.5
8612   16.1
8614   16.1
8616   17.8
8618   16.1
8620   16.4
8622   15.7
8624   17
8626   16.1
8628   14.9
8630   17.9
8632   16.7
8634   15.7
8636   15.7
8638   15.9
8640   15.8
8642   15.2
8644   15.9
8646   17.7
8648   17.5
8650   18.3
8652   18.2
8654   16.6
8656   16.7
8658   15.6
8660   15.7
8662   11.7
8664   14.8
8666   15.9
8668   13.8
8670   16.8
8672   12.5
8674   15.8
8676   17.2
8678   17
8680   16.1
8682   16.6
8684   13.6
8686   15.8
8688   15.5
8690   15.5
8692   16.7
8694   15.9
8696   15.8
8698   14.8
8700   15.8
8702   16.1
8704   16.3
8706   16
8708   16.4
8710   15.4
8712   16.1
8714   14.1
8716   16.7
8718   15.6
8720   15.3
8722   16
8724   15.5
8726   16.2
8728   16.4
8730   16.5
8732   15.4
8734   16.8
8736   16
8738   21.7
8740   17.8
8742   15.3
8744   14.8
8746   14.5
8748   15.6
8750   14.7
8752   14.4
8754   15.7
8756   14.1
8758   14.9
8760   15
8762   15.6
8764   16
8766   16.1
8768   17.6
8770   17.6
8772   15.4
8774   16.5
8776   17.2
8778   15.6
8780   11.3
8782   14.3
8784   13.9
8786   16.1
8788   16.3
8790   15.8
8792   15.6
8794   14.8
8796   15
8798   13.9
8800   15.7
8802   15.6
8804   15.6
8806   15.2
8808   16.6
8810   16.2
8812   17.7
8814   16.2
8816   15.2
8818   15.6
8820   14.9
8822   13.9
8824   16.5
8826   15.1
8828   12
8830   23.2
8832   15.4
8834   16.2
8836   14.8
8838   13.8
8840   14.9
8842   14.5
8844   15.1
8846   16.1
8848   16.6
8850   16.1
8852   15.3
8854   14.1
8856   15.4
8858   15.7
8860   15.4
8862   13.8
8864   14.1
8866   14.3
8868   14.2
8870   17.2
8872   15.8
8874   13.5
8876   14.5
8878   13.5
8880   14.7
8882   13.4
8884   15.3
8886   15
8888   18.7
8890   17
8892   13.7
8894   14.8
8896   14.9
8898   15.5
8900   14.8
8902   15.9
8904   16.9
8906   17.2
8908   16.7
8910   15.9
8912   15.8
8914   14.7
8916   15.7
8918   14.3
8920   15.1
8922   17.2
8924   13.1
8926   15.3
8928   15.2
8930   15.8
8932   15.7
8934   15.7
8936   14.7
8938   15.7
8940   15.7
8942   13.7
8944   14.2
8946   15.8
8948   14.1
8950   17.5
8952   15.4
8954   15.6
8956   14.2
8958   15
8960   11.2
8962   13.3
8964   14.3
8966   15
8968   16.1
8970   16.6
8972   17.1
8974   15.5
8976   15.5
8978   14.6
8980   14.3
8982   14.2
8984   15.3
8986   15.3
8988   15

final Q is 1.01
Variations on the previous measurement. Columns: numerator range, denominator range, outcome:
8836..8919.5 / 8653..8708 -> 1.02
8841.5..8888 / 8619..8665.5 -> 0.98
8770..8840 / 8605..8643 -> 1.01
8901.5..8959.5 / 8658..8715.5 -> 1.05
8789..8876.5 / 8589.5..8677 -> 1.00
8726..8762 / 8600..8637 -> 1.02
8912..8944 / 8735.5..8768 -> 1.00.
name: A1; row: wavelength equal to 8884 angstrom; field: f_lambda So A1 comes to 15.3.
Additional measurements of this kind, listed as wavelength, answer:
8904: 16.9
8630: 17.9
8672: 12.5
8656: 16.7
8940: 15.7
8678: 17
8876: 14.5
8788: 16.3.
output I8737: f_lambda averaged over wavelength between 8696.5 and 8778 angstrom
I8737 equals 15.9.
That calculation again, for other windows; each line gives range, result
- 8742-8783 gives 15.3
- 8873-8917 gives 15.4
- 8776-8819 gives 15.4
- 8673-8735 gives 15.9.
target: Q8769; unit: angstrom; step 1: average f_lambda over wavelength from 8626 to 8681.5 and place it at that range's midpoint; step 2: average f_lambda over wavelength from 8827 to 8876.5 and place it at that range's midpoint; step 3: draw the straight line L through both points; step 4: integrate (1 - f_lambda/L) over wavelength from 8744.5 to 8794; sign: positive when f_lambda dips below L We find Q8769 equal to 0.6 angstrom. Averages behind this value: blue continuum 16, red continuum 15.3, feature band 15.4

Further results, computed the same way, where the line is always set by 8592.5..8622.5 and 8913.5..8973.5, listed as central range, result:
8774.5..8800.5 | 0.8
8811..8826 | -0.2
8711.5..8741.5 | -1.3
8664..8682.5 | 0.2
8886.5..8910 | -1.2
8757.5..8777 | -0.8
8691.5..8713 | -0.2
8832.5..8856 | 0.2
